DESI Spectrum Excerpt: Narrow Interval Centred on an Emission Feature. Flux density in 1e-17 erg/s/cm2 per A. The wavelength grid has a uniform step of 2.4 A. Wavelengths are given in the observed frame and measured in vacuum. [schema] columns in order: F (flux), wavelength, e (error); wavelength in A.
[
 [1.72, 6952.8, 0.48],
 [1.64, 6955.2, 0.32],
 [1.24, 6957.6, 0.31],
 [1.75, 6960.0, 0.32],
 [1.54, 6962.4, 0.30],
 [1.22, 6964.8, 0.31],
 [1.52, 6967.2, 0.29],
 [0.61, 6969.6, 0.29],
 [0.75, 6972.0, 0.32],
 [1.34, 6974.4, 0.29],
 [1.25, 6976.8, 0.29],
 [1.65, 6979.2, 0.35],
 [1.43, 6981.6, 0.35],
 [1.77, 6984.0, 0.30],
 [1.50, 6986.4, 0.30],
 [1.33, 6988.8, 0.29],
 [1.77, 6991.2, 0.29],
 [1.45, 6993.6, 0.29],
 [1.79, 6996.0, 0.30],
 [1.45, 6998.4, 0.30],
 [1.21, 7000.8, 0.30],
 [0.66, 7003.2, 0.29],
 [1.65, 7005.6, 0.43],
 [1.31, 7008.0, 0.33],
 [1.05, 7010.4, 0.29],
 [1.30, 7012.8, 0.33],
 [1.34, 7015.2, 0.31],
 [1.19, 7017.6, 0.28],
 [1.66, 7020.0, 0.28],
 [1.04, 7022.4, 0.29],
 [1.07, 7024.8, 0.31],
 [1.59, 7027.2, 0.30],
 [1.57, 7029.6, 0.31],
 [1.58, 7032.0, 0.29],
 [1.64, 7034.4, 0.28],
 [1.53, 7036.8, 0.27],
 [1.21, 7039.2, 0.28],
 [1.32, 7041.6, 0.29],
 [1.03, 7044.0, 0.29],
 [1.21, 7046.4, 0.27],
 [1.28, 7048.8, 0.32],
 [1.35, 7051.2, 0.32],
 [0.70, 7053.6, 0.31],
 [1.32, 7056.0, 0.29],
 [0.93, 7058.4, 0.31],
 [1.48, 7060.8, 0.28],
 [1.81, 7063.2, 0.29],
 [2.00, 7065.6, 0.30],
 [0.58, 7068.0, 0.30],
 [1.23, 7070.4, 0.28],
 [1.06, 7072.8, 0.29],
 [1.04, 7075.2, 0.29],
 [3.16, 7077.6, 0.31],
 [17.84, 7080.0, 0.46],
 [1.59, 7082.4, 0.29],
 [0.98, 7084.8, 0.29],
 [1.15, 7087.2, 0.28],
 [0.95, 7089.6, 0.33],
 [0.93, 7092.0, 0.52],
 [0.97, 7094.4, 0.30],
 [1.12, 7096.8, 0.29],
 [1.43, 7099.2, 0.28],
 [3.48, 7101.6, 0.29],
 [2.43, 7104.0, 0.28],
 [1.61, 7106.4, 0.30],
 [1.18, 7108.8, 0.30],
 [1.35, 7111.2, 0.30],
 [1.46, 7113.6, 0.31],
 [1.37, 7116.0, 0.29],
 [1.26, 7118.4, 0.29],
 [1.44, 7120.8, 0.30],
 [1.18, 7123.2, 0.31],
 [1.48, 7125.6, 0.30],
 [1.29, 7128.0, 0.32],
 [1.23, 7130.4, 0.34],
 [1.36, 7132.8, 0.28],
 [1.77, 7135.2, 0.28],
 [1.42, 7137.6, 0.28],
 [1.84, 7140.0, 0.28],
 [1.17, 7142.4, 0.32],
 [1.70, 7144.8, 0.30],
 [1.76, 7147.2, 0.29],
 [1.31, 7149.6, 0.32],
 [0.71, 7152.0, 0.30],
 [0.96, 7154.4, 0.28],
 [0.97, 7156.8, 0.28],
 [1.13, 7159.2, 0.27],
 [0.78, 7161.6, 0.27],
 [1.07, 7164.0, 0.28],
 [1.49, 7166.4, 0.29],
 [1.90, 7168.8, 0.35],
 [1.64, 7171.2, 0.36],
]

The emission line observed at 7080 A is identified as H-alpha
